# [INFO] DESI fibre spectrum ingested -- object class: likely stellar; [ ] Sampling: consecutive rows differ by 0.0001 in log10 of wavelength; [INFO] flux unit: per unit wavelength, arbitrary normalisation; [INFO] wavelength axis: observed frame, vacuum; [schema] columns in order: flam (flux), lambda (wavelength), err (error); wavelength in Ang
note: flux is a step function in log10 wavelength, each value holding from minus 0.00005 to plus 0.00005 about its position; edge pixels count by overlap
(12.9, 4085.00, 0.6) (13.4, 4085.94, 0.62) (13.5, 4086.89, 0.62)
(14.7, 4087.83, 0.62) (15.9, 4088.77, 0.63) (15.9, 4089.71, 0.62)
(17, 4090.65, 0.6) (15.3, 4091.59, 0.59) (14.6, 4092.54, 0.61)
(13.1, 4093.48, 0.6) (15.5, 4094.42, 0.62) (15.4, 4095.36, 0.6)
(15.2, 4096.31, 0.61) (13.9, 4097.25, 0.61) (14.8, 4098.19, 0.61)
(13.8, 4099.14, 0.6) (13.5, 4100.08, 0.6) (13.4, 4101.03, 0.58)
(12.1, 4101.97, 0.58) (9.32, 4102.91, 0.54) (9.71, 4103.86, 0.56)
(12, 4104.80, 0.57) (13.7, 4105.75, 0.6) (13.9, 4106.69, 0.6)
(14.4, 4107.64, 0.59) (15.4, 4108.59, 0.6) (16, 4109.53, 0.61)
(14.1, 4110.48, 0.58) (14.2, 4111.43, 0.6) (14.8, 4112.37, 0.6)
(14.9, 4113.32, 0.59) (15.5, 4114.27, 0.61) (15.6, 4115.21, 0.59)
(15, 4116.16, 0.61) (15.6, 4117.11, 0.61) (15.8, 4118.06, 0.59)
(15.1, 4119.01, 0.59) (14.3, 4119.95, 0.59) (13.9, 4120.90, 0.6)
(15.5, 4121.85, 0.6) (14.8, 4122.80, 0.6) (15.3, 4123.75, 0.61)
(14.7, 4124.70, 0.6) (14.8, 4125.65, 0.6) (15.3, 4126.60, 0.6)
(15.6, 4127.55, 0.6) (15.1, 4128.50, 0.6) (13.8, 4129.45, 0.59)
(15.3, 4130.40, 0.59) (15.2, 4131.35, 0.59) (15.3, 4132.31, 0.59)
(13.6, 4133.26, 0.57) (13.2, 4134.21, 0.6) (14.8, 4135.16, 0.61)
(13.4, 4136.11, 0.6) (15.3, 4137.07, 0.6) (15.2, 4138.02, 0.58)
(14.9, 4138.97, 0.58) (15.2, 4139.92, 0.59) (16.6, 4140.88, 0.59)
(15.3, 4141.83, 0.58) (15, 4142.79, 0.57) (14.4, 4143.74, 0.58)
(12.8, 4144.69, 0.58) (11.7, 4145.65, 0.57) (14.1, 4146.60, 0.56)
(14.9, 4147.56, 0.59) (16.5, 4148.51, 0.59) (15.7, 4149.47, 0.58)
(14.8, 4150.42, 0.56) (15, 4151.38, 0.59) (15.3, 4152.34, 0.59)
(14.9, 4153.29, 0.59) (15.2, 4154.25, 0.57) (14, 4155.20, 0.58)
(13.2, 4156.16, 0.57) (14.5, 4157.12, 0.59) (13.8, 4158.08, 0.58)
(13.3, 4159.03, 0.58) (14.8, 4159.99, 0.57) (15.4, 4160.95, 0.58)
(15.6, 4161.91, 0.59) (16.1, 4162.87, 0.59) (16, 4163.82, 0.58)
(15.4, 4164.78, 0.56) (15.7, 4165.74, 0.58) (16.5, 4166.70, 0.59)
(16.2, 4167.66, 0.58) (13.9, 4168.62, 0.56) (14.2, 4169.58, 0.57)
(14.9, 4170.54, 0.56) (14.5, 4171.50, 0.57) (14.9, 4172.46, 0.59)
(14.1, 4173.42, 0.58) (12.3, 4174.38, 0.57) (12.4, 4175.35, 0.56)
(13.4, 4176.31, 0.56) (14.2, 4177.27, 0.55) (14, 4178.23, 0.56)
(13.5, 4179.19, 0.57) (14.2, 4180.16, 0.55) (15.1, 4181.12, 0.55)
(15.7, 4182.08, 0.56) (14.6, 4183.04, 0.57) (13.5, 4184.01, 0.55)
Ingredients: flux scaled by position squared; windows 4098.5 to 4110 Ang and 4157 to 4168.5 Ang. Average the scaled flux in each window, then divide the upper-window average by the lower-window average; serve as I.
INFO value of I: 1.20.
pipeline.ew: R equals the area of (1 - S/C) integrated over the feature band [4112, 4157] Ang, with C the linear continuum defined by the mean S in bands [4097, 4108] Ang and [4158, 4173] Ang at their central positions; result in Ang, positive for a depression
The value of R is -2.69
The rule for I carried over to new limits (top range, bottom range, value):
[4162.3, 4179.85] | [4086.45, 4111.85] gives 1.07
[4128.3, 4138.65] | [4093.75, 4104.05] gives 1.10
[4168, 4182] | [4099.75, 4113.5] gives 1.08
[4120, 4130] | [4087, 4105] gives 1.08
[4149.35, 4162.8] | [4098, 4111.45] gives 1.13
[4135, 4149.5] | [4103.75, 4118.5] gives 1.03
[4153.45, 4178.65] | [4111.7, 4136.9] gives 1.00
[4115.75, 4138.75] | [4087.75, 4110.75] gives 1.07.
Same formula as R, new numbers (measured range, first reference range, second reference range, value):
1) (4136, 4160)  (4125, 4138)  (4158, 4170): 0.5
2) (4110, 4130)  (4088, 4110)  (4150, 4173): -0.8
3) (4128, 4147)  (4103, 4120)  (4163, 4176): 0.0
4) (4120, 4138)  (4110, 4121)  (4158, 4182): 0.2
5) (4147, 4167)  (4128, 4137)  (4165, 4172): -0.2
